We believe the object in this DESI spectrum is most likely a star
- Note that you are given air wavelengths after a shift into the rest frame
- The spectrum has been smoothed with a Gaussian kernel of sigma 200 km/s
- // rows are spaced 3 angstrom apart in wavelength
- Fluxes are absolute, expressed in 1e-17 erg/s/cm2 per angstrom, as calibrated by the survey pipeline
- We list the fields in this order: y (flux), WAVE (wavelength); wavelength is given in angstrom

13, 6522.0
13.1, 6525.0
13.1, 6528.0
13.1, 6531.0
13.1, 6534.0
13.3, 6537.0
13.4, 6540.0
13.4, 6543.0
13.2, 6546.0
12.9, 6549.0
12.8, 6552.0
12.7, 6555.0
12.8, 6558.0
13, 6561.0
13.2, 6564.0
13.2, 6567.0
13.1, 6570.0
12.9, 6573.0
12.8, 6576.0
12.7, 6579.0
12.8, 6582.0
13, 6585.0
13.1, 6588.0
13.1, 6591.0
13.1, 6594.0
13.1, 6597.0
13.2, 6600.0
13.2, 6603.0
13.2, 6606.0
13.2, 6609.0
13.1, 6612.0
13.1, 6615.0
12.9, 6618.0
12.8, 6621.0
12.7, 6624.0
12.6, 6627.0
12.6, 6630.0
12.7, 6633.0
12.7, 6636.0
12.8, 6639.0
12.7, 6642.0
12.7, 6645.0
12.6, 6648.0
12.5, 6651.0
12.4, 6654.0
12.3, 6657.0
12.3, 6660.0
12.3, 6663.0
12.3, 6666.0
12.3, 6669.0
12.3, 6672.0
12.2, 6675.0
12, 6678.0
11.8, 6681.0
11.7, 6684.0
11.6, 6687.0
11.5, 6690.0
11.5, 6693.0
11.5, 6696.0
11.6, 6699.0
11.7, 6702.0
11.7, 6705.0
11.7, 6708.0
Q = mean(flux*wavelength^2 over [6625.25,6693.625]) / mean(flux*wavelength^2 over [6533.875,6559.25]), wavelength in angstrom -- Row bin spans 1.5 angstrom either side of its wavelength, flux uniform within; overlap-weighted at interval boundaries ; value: 0.97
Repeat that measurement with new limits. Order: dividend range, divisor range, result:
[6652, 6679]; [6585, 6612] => 0.95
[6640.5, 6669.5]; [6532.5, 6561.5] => 0.98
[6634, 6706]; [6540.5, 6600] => 0.96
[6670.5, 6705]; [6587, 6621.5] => 0.92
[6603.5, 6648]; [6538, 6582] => 1.01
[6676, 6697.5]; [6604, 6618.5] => 0.91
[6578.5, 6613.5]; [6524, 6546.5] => 1.01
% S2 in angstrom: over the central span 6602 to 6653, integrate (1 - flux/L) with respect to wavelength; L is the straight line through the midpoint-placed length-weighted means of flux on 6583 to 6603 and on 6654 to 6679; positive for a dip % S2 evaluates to -0.5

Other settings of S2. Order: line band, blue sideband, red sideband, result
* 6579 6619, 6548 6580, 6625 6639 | -0.9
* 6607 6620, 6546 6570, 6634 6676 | -0.4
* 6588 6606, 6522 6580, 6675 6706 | -0.8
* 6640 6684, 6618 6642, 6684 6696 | -0.8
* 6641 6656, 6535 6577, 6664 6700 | -0.5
